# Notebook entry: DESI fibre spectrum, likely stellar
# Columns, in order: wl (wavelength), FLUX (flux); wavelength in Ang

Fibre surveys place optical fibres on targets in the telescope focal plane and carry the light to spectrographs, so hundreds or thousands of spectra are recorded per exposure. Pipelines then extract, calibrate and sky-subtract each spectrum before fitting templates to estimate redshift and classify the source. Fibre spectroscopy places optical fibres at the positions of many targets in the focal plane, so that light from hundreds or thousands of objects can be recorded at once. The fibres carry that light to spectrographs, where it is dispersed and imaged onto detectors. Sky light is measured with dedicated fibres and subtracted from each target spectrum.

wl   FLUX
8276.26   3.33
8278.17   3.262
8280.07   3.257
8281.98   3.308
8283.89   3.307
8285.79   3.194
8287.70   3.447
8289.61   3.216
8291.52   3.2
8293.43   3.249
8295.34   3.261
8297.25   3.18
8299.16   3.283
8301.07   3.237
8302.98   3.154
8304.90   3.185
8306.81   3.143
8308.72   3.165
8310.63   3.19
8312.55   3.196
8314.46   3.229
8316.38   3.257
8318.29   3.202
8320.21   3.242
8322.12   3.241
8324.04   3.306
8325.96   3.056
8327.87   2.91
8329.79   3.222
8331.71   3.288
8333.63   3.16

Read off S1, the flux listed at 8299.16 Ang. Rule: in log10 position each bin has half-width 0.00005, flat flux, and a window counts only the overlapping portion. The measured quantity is 3.283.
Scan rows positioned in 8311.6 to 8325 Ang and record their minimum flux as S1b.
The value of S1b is 3.196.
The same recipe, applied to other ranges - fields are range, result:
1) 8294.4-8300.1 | 3.18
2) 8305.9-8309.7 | 3.143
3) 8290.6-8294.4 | 3.2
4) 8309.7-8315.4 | 3.19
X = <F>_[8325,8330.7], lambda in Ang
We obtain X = 3.06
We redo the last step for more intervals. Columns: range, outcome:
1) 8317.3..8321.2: 3.23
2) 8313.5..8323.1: 3.24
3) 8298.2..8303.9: 3.23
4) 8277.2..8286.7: 3.27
